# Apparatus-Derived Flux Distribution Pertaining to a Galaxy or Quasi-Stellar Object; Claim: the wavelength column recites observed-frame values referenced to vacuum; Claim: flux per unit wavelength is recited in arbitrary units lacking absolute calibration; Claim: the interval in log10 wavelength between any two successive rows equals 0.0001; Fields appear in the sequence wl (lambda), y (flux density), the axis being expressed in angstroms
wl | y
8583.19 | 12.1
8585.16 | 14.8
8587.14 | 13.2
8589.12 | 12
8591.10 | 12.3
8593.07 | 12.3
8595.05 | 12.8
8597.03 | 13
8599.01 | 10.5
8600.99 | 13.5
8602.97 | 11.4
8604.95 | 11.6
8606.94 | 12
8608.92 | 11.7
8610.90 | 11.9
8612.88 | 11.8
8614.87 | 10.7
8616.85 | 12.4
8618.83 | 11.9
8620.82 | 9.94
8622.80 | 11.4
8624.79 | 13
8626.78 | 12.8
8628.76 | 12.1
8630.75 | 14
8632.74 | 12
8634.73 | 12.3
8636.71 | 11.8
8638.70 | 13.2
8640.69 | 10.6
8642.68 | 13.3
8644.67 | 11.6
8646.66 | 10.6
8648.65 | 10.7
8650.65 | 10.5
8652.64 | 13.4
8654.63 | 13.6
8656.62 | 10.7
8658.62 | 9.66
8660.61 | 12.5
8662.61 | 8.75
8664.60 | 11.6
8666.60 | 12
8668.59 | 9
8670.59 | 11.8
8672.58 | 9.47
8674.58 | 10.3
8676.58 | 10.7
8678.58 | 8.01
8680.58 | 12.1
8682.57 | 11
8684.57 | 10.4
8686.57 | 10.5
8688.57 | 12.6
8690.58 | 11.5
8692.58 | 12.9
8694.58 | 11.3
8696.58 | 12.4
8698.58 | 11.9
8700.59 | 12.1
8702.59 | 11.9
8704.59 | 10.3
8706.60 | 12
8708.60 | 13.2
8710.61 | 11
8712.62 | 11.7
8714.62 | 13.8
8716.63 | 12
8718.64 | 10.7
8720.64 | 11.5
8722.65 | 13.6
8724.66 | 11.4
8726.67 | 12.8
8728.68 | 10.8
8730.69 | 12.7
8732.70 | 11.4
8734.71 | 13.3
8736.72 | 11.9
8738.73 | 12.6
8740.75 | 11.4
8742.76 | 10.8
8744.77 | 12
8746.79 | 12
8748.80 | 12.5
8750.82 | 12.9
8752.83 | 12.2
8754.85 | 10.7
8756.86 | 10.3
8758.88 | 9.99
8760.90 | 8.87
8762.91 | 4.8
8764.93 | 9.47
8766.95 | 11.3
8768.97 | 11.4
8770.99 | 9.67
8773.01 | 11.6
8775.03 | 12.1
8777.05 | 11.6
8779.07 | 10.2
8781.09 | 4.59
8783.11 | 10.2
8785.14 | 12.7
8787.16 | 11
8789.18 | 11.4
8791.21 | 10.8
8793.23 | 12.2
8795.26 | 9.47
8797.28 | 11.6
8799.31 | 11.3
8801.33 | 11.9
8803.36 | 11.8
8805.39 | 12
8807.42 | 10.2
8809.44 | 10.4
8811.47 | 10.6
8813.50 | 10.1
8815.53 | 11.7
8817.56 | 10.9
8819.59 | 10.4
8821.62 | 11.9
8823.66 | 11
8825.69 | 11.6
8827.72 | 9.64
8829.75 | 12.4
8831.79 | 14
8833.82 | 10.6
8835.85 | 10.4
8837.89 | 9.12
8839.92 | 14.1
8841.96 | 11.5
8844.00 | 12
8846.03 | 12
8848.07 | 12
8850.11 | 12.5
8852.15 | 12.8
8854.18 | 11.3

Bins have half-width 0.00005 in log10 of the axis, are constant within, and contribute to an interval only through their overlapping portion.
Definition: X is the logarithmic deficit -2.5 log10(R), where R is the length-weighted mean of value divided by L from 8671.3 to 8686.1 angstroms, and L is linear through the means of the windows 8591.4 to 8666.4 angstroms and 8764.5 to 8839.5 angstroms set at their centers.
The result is 0.12 mag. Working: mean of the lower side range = 11.8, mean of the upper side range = 10.9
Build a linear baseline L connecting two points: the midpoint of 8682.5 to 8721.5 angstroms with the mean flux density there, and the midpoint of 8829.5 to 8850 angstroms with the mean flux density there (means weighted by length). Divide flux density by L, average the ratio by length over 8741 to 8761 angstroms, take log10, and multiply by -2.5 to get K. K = 0.04 mag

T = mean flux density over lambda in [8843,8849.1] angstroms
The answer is 12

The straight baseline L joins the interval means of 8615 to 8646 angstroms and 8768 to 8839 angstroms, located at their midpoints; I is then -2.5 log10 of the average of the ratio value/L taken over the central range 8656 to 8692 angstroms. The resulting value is 0.10 mag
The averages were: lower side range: 12.1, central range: 10.7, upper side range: 10.9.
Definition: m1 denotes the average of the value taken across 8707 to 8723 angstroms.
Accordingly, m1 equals 12.1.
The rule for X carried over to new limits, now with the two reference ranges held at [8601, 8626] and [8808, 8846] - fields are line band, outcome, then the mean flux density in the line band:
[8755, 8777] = 0.135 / 10.1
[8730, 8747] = -0.051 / 12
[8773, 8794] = 0.063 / 10.7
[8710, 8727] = -0.052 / 12.1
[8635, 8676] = 0.035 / 11.3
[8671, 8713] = 0.024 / 11.3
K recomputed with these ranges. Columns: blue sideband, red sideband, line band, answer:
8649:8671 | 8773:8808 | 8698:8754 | -0.090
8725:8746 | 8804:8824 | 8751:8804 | 0.085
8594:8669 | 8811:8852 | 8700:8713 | -0.008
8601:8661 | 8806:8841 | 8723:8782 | 0.041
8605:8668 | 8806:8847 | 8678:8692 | 0.056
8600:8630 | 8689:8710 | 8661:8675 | 0.137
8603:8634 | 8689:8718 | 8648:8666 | 0.063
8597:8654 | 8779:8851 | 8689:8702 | -0.038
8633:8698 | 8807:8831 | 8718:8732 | -0.075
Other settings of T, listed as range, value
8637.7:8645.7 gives 12.2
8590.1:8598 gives 12.6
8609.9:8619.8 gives 11.7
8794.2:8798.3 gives 10.5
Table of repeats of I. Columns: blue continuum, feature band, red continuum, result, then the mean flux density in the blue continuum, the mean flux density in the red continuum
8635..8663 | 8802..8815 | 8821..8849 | 0.065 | 11.6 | 11.6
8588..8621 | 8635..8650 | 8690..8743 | 0.023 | 11.9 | 12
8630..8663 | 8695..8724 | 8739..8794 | -0.073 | 11.8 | 10.7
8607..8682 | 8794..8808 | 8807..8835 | -0.006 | 11.5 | 11.1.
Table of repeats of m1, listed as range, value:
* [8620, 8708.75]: 11.5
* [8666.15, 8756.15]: 11.6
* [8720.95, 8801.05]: 11.1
